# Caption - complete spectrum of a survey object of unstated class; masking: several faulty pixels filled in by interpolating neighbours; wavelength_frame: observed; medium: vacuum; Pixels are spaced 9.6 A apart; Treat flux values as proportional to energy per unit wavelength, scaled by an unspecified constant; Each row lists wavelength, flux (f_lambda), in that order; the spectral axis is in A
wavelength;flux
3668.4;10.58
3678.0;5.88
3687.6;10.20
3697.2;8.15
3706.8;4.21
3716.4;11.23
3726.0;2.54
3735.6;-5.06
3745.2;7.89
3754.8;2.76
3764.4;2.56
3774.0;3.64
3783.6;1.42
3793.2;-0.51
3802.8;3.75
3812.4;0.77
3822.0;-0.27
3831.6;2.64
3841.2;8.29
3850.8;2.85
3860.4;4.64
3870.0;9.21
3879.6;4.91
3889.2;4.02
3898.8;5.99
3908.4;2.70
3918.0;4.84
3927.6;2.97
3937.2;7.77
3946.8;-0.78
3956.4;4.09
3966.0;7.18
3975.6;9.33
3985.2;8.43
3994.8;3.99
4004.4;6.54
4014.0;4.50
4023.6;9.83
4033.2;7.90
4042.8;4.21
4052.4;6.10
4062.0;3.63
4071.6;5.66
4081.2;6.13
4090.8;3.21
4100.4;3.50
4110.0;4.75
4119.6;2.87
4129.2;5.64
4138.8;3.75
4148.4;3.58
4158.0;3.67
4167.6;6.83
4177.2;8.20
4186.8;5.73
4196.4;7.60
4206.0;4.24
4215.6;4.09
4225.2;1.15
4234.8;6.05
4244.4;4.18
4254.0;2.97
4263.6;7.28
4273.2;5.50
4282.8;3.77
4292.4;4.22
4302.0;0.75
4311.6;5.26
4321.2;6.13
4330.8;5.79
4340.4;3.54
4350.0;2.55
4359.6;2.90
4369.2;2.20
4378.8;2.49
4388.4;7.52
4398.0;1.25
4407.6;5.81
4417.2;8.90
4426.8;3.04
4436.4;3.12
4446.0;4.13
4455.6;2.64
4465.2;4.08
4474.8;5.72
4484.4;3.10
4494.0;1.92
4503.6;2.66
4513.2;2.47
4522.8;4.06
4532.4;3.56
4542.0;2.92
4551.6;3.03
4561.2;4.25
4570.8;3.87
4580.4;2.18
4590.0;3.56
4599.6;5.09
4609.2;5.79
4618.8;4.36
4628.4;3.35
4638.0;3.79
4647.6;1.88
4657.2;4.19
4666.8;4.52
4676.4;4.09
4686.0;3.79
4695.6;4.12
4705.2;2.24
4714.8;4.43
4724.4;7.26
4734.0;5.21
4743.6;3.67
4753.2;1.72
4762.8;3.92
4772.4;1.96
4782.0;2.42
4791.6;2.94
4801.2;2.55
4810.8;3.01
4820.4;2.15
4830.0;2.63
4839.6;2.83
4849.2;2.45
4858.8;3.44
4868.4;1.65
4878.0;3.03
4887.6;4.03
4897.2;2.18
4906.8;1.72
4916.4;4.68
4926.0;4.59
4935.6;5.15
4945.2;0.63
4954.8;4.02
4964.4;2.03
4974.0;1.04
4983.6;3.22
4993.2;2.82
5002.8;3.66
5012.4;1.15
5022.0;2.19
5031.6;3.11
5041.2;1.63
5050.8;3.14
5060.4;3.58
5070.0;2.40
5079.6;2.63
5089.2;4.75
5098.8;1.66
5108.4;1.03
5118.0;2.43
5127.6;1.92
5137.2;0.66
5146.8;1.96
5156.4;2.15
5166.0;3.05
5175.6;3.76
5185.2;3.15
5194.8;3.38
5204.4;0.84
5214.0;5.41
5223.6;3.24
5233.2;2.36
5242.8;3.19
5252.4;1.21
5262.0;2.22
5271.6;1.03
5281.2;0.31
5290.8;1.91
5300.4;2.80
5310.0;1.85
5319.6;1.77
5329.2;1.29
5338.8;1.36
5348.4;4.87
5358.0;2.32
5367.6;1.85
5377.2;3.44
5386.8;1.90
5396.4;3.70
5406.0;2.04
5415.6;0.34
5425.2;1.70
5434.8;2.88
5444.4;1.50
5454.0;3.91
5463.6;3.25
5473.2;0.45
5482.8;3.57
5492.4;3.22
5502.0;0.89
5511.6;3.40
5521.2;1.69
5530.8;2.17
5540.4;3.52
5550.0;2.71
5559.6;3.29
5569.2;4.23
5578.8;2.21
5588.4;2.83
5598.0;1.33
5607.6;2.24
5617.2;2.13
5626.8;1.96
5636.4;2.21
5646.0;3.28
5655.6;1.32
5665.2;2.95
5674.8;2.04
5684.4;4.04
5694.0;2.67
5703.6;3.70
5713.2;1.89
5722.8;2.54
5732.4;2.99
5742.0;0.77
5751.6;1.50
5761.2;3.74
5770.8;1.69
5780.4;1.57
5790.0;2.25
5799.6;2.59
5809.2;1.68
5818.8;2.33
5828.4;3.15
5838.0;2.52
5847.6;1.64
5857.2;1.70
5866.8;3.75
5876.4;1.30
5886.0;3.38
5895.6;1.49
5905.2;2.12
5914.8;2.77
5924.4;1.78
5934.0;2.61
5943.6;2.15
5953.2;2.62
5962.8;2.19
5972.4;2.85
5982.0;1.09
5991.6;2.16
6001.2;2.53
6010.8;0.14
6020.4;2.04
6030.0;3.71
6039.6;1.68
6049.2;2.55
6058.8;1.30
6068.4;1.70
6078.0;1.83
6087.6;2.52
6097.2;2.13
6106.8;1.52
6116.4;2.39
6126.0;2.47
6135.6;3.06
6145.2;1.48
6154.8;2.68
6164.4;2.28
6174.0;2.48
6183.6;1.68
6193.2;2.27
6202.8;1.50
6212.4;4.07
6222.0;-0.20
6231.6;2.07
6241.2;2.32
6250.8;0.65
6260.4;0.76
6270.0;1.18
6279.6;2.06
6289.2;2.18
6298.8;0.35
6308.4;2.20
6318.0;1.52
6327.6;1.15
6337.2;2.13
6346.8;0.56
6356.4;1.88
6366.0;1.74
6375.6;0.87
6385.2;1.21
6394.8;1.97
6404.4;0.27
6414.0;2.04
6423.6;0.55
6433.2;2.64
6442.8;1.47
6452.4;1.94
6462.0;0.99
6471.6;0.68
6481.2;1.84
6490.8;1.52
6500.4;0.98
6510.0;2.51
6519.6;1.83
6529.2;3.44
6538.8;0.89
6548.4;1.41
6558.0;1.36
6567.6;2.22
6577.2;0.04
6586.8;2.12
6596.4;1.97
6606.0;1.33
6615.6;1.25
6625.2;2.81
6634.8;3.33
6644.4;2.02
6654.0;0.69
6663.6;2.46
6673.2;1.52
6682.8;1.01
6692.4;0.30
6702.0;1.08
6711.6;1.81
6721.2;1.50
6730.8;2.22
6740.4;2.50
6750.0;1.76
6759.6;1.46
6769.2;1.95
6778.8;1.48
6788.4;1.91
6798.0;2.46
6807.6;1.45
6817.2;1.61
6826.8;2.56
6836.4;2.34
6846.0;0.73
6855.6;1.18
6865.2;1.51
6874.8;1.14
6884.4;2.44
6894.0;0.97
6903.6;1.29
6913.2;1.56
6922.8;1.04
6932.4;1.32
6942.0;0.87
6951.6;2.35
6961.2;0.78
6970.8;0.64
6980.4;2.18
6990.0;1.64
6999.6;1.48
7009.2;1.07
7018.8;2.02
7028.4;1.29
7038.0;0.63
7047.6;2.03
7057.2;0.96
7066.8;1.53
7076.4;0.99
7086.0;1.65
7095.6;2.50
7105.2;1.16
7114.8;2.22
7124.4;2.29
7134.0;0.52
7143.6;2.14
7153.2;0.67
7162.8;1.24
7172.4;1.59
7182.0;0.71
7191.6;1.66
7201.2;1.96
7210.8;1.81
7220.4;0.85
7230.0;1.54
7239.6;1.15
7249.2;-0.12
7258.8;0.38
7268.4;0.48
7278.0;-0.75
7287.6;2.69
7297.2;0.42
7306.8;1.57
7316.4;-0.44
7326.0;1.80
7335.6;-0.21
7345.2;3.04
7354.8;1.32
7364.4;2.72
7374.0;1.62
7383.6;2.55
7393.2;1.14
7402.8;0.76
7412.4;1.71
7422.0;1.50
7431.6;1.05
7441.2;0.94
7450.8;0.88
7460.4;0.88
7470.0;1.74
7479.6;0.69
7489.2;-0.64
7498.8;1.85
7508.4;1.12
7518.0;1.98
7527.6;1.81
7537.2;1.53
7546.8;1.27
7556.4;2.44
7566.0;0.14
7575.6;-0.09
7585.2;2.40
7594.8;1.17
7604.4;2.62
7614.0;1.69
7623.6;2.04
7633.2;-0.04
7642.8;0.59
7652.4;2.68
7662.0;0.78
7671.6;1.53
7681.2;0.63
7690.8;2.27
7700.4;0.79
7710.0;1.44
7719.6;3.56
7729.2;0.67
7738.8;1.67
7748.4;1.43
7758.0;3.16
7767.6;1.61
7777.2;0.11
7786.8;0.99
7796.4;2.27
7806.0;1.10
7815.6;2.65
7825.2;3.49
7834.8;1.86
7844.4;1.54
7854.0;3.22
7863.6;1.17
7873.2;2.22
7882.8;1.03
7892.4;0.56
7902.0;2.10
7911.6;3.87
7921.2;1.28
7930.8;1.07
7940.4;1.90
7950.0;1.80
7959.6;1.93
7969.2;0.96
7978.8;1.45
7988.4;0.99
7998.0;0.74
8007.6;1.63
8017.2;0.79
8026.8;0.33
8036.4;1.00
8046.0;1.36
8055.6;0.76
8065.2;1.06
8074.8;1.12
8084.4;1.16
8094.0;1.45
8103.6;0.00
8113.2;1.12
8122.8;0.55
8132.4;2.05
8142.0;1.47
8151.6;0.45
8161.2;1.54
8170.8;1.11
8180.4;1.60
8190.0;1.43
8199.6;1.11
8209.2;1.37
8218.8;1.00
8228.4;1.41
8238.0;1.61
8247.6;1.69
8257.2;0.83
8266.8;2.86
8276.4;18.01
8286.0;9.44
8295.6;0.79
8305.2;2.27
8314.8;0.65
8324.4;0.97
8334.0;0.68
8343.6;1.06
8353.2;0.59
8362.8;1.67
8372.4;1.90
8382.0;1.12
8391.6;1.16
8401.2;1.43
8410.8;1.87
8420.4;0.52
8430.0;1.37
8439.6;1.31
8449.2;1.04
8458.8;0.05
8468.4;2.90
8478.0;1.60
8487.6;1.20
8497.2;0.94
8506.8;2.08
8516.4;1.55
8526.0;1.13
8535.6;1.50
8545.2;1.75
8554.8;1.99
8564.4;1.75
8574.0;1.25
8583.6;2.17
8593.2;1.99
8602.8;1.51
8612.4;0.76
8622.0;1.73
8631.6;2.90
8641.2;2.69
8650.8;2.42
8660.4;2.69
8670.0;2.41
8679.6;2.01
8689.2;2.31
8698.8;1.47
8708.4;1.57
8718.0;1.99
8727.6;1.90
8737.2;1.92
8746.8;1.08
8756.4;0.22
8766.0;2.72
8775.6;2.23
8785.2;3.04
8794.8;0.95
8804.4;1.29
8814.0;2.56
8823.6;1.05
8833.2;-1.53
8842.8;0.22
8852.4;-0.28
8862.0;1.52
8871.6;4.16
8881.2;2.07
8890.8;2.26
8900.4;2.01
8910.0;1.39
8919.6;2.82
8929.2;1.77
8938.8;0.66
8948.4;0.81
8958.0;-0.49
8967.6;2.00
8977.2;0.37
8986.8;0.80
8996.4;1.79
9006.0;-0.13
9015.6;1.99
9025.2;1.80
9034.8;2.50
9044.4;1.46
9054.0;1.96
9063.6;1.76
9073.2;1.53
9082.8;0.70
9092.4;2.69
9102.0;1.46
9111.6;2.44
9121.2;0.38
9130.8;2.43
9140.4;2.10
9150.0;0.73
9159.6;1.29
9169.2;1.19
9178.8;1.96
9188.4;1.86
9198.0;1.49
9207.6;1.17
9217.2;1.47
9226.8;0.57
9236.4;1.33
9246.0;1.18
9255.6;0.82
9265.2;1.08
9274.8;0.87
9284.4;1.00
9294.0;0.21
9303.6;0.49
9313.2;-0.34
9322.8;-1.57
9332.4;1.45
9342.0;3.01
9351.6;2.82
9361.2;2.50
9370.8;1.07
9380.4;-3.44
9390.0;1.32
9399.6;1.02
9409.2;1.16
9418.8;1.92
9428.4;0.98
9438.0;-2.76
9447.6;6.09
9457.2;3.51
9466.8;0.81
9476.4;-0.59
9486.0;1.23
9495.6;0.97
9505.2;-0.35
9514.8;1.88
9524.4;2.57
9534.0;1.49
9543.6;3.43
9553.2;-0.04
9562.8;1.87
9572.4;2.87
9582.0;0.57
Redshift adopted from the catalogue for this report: 1.22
